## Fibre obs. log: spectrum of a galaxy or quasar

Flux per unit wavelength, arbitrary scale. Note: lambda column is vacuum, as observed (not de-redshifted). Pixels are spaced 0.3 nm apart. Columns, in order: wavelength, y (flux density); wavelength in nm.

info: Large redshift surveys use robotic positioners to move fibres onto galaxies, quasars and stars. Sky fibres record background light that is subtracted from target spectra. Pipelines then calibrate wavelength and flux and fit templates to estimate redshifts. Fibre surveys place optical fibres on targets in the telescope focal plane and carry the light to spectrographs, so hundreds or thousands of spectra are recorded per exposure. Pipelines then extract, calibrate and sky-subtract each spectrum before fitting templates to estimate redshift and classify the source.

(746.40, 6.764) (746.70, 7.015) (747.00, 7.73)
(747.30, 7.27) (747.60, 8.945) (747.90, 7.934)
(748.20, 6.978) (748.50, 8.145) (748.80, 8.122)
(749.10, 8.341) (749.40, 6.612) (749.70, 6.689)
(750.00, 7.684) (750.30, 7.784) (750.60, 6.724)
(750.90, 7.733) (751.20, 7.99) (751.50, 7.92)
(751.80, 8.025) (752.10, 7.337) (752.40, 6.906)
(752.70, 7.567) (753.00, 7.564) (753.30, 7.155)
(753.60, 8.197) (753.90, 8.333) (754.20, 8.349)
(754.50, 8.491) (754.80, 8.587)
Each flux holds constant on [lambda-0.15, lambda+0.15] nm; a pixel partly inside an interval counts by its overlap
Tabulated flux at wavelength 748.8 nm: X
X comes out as 8.122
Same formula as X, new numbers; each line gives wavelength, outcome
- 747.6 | 8.945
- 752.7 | 7.567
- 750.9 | 7.733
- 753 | 7.564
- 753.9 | 8.333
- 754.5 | 8.491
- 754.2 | 8.349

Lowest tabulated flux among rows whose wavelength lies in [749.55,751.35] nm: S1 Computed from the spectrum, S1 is 6.689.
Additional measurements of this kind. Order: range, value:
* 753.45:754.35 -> 8.197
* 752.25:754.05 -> 6.906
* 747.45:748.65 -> 6.978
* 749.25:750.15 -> 6.612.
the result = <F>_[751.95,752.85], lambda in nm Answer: 7.27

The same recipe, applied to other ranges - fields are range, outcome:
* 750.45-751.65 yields 7.59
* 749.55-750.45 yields 7.39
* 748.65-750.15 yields 7.49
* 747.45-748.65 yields 8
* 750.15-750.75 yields 7.25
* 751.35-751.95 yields 7.97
